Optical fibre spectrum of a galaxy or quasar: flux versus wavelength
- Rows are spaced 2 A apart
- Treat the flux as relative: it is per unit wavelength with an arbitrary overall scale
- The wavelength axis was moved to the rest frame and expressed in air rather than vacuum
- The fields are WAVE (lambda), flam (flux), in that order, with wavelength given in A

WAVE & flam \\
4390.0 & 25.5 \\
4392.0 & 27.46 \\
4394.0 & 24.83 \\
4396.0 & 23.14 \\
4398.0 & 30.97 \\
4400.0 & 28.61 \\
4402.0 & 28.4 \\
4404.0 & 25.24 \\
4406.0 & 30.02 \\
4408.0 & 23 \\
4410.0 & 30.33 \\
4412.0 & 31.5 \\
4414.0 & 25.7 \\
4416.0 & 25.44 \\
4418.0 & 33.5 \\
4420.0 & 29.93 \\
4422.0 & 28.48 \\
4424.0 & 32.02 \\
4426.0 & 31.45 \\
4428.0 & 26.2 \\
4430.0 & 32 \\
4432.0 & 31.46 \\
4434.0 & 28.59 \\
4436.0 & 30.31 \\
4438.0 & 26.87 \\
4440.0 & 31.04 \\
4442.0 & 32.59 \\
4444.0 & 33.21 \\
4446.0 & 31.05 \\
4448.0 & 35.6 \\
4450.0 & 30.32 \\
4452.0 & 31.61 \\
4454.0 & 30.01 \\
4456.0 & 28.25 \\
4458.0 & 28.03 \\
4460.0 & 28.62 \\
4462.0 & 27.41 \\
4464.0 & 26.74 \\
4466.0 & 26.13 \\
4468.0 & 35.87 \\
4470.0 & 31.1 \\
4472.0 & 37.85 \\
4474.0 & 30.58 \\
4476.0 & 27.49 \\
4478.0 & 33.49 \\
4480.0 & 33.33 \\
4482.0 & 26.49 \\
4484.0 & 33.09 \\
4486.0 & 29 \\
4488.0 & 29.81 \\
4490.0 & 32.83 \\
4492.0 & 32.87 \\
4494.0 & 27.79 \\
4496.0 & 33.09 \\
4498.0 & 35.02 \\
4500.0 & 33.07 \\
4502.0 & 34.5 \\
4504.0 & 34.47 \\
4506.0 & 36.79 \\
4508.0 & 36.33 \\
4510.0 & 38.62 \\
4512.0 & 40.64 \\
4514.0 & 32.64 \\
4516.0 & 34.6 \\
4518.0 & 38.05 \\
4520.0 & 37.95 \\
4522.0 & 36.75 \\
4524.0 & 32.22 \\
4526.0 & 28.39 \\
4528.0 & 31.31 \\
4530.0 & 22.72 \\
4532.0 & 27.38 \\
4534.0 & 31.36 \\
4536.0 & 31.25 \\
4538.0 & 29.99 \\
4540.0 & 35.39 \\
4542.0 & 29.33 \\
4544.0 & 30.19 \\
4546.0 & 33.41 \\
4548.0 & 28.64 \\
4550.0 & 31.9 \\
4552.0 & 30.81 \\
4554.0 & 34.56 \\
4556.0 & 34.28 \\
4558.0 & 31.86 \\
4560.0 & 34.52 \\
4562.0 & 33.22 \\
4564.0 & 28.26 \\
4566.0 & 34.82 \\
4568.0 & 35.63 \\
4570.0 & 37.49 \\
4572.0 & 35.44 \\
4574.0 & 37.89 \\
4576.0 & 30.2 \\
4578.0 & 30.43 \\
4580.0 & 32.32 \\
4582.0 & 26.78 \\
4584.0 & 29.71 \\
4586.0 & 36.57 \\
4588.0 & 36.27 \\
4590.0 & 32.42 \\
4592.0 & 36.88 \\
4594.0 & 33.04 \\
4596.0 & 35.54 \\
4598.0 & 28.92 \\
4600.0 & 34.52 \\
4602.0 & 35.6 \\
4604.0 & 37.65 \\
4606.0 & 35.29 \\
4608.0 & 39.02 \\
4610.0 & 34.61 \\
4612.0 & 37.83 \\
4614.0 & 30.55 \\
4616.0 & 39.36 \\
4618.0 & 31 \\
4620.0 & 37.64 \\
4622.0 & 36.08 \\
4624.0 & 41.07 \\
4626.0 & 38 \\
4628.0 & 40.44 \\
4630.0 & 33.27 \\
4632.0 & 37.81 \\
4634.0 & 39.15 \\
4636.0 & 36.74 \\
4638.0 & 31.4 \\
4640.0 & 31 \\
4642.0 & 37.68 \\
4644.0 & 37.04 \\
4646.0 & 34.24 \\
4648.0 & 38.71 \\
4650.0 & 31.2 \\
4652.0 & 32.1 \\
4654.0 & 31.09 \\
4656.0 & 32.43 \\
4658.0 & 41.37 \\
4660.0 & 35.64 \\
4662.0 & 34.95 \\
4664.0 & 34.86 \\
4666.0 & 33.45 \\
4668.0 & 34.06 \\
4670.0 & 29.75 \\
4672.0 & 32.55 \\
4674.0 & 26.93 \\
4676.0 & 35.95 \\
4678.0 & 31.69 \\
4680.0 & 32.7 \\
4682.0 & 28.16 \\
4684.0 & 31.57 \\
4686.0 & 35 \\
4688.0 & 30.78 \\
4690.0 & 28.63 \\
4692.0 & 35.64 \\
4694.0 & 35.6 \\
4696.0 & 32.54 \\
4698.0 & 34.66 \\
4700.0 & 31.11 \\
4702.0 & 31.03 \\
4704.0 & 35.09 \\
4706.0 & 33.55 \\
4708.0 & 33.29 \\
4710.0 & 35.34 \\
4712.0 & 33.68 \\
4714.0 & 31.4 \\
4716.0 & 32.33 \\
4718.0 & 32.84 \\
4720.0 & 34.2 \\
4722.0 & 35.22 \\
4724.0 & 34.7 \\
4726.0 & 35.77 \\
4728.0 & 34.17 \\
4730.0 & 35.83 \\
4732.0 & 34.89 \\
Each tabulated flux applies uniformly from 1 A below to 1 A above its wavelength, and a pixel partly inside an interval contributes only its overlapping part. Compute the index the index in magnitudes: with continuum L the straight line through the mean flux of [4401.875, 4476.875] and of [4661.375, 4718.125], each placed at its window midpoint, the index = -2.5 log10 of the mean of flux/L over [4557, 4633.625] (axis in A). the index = -0.10 mag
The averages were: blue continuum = 29.9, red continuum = 32.7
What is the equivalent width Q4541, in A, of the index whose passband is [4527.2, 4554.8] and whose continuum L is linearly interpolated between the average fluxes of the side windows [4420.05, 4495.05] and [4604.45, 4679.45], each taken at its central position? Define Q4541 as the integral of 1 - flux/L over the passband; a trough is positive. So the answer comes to 1.7 A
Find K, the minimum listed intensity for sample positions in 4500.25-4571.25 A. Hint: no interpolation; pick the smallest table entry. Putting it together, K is 22.72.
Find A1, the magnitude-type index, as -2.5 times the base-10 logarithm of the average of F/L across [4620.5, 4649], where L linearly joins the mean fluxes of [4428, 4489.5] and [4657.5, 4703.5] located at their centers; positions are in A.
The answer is -0.13 mag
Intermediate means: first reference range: 30.5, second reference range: 32.9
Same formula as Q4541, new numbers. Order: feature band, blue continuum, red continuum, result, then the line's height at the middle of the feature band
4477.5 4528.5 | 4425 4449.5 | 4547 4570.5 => -2.61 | 32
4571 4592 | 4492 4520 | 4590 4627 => 1.46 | 35.5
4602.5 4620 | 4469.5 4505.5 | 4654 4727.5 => -1.59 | 32.8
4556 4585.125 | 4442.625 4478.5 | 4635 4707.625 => -0.66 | 32.1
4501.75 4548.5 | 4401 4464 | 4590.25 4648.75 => -0.63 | 32.7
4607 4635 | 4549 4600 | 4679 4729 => -3.08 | 33.2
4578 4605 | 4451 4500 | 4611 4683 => -0.03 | 33.4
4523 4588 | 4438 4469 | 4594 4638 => 3.87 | 33.9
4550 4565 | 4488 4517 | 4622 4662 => 1.06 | 34.9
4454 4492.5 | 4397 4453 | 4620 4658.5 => 0.94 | 31.2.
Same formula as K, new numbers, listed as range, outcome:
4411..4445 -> 25.44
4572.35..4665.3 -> 26.78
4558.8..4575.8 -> 28.26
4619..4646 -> 31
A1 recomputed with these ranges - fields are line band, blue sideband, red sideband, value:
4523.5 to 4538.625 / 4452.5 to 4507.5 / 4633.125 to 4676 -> 0.10 mag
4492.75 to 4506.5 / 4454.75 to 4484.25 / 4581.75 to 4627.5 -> -0.07 mag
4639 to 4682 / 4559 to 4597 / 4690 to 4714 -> -0.01 mag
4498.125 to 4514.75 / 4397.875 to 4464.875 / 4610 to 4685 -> -0.15 mag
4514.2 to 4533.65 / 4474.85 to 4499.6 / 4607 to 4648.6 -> 0.01 mag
